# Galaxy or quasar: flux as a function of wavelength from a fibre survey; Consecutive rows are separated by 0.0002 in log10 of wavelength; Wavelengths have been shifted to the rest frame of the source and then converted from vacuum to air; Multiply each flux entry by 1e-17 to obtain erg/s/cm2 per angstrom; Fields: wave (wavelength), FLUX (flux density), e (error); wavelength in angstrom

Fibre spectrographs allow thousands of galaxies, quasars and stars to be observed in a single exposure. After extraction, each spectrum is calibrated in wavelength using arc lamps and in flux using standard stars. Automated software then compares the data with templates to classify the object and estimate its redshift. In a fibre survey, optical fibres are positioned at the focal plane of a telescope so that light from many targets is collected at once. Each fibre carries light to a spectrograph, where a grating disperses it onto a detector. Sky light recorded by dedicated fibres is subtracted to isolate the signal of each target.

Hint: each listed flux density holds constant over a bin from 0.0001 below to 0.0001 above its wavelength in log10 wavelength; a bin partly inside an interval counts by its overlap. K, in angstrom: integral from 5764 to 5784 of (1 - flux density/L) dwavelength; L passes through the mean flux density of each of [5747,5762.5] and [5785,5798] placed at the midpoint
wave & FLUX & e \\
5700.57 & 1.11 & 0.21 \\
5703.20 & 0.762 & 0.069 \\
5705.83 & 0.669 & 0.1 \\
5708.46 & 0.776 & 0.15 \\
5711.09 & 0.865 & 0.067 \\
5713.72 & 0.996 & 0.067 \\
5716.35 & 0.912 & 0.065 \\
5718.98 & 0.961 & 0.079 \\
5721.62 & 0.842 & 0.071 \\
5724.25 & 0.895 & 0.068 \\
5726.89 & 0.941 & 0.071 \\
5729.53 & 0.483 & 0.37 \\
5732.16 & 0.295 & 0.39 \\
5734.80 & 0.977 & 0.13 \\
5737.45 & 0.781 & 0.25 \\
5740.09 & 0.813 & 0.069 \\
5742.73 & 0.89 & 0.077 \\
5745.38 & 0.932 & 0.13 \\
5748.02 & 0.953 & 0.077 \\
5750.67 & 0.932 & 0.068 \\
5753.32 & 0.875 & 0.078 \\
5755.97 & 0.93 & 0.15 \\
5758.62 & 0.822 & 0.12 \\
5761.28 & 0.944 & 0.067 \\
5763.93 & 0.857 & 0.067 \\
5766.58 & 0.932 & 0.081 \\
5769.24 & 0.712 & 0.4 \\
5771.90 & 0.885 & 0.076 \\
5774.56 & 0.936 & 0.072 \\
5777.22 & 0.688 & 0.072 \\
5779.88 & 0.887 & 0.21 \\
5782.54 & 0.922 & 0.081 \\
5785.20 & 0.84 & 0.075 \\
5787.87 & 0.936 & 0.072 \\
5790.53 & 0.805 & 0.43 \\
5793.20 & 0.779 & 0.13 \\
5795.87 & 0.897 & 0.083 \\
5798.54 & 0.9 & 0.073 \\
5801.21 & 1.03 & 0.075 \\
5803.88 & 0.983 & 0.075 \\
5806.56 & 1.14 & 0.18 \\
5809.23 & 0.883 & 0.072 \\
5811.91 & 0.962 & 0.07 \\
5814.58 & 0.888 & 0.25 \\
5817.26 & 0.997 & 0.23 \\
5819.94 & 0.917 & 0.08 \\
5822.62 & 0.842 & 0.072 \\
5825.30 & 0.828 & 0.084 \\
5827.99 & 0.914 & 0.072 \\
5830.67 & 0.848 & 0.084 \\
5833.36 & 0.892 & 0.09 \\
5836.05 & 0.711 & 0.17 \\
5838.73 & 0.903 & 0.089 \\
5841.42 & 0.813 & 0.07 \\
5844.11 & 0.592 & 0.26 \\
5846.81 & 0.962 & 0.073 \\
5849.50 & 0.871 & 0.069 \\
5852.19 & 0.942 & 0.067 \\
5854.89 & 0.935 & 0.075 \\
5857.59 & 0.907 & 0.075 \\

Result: 0.6 angstrom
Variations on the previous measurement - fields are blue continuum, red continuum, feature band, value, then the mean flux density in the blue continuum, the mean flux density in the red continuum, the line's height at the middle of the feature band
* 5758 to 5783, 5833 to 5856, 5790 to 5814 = -2.3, 0.857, 0.844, 0.852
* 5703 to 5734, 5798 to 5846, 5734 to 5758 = -2.3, 0.787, 0.892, 0.815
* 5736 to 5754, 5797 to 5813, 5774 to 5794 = 2.1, 0.883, 0.982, 0.947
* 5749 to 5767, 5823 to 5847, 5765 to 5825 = -2.5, 0.898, 0.823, 0.862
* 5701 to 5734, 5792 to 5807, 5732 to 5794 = 1.4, 0.795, 0.945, 0.878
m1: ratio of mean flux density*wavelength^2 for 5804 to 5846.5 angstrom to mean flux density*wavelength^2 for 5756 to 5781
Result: 1.0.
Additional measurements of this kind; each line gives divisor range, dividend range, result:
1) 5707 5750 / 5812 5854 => 1.08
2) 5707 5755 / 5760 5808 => 1.08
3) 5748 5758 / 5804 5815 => 1.09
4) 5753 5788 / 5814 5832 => 1.05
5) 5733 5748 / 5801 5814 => 1.17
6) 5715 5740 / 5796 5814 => 1.27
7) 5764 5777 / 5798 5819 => 1.16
